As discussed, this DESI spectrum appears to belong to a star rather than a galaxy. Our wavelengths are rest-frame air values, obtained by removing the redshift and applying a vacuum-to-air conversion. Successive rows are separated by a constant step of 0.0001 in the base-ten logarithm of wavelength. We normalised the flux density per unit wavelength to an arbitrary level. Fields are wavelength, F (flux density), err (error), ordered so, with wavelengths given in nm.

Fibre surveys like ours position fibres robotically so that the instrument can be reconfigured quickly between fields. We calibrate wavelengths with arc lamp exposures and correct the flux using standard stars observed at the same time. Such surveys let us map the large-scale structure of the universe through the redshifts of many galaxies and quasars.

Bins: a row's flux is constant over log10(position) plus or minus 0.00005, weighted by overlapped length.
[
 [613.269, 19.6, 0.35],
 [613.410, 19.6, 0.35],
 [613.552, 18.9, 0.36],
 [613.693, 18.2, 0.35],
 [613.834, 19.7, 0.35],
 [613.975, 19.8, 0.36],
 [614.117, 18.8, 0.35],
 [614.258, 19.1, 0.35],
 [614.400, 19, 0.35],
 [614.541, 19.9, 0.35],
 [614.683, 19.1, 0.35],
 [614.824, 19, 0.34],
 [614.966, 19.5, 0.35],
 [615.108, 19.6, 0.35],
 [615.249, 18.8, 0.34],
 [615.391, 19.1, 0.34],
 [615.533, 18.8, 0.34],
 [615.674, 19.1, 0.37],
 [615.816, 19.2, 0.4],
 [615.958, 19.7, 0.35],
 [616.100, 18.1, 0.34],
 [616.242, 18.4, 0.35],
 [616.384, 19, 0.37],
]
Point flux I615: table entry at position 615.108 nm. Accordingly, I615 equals 19.6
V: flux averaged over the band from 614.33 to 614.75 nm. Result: 19.3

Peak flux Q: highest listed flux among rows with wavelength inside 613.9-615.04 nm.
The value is 19.9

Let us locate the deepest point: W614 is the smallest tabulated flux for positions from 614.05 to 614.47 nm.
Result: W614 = 18.8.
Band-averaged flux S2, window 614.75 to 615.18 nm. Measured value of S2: 19.4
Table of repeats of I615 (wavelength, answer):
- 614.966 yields 19.5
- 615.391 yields 19.1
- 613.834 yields 19.7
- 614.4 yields 19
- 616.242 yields 18.4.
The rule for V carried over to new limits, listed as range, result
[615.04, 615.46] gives 19.2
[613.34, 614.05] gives 19.2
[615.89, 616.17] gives 18.9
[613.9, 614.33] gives 19.2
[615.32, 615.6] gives 18.9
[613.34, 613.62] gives 19.2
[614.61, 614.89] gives 19.1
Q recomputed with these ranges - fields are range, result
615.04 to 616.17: 19.7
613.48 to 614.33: 19.8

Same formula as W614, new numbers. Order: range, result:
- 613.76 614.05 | 19.7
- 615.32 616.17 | 18.1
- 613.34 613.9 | 18.2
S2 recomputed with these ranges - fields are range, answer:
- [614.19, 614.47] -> 19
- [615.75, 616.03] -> 19.4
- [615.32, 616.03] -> 19.2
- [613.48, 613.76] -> 18.5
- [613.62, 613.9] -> 19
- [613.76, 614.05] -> 19.7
